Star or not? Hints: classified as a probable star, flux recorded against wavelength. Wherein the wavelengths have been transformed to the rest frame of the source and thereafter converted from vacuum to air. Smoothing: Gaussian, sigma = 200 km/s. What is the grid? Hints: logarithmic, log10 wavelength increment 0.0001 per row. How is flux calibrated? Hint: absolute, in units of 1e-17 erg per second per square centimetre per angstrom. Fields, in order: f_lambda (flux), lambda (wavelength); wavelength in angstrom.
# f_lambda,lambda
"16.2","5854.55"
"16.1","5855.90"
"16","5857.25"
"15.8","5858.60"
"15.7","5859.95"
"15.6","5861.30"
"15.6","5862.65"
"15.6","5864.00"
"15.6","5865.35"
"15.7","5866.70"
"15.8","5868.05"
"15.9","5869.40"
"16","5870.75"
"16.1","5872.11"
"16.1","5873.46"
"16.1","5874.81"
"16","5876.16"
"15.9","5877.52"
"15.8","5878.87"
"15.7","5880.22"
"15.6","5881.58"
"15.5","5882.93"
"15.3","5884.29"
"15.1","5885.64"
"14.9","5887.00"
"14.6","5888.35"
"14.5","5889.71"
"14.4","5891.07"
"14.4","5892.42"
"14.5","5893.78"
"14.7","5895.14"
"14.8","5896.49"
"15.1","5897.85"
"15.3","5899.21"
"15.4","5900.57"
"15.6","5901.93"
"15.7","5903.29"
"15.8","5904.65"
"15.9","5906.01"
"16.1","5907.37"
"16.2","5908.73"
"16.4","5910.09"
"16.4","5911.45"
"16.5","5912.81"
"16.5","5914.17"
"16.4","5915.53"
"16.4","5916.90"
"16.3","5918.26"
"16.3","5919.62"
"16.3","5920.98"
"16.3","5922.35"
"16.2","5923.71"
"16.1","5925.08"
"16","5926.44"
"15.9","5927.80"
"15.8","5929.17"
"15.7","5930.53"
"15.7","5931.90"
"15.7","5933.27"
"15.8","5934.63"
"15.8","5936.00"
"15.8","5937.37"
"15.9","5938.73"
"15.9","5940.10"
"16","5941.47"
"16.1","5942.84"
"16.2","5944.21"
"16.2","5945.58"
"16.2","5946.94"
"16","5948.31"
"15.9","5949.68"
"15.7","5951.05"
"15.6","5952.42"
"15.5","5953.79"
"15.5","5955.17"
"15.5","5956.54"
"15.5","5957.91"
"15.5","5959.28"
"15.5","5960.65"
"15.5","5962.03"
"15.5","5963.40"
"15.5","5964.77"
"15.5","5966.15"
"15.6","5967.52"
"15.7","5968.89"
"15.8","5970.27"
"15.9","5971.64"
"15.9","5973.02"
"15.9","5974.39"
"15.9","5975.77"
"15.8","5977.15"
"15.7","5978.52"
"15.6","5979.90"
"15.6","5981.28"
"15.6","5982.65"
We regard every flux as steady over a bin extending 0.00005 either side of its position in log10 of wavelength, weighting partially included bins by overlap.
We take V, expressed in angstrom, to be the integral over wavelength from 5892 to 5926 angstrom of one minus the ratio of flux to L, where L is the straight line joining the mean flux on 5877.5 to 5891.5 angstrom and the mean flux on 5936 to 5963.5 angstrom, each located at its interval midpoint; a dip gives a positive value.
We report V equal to -0.9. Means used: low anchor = 15.2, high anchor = 15.8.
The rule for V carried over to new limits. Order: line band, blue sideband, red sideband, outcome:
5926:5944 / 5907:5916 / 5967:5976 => 0.3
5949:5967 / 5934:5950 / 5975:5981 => 0.4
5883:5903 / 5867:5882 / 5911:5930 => 1.4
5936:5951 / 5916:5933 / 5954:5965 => -0.2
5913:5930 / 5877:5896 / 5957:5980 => -1.0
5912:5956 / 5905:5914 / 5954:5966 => -0.3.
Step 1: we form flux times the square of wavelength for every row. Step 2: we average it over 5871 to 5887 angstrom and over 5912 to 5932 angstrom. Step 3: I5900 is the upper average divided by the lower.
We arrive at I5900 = 1.04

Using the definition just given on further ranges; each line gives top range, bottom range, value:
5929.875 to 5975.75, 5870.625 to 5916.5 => 1.03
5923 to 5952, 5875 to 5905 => 1.06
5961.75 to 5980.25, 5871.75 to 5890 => 1.04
